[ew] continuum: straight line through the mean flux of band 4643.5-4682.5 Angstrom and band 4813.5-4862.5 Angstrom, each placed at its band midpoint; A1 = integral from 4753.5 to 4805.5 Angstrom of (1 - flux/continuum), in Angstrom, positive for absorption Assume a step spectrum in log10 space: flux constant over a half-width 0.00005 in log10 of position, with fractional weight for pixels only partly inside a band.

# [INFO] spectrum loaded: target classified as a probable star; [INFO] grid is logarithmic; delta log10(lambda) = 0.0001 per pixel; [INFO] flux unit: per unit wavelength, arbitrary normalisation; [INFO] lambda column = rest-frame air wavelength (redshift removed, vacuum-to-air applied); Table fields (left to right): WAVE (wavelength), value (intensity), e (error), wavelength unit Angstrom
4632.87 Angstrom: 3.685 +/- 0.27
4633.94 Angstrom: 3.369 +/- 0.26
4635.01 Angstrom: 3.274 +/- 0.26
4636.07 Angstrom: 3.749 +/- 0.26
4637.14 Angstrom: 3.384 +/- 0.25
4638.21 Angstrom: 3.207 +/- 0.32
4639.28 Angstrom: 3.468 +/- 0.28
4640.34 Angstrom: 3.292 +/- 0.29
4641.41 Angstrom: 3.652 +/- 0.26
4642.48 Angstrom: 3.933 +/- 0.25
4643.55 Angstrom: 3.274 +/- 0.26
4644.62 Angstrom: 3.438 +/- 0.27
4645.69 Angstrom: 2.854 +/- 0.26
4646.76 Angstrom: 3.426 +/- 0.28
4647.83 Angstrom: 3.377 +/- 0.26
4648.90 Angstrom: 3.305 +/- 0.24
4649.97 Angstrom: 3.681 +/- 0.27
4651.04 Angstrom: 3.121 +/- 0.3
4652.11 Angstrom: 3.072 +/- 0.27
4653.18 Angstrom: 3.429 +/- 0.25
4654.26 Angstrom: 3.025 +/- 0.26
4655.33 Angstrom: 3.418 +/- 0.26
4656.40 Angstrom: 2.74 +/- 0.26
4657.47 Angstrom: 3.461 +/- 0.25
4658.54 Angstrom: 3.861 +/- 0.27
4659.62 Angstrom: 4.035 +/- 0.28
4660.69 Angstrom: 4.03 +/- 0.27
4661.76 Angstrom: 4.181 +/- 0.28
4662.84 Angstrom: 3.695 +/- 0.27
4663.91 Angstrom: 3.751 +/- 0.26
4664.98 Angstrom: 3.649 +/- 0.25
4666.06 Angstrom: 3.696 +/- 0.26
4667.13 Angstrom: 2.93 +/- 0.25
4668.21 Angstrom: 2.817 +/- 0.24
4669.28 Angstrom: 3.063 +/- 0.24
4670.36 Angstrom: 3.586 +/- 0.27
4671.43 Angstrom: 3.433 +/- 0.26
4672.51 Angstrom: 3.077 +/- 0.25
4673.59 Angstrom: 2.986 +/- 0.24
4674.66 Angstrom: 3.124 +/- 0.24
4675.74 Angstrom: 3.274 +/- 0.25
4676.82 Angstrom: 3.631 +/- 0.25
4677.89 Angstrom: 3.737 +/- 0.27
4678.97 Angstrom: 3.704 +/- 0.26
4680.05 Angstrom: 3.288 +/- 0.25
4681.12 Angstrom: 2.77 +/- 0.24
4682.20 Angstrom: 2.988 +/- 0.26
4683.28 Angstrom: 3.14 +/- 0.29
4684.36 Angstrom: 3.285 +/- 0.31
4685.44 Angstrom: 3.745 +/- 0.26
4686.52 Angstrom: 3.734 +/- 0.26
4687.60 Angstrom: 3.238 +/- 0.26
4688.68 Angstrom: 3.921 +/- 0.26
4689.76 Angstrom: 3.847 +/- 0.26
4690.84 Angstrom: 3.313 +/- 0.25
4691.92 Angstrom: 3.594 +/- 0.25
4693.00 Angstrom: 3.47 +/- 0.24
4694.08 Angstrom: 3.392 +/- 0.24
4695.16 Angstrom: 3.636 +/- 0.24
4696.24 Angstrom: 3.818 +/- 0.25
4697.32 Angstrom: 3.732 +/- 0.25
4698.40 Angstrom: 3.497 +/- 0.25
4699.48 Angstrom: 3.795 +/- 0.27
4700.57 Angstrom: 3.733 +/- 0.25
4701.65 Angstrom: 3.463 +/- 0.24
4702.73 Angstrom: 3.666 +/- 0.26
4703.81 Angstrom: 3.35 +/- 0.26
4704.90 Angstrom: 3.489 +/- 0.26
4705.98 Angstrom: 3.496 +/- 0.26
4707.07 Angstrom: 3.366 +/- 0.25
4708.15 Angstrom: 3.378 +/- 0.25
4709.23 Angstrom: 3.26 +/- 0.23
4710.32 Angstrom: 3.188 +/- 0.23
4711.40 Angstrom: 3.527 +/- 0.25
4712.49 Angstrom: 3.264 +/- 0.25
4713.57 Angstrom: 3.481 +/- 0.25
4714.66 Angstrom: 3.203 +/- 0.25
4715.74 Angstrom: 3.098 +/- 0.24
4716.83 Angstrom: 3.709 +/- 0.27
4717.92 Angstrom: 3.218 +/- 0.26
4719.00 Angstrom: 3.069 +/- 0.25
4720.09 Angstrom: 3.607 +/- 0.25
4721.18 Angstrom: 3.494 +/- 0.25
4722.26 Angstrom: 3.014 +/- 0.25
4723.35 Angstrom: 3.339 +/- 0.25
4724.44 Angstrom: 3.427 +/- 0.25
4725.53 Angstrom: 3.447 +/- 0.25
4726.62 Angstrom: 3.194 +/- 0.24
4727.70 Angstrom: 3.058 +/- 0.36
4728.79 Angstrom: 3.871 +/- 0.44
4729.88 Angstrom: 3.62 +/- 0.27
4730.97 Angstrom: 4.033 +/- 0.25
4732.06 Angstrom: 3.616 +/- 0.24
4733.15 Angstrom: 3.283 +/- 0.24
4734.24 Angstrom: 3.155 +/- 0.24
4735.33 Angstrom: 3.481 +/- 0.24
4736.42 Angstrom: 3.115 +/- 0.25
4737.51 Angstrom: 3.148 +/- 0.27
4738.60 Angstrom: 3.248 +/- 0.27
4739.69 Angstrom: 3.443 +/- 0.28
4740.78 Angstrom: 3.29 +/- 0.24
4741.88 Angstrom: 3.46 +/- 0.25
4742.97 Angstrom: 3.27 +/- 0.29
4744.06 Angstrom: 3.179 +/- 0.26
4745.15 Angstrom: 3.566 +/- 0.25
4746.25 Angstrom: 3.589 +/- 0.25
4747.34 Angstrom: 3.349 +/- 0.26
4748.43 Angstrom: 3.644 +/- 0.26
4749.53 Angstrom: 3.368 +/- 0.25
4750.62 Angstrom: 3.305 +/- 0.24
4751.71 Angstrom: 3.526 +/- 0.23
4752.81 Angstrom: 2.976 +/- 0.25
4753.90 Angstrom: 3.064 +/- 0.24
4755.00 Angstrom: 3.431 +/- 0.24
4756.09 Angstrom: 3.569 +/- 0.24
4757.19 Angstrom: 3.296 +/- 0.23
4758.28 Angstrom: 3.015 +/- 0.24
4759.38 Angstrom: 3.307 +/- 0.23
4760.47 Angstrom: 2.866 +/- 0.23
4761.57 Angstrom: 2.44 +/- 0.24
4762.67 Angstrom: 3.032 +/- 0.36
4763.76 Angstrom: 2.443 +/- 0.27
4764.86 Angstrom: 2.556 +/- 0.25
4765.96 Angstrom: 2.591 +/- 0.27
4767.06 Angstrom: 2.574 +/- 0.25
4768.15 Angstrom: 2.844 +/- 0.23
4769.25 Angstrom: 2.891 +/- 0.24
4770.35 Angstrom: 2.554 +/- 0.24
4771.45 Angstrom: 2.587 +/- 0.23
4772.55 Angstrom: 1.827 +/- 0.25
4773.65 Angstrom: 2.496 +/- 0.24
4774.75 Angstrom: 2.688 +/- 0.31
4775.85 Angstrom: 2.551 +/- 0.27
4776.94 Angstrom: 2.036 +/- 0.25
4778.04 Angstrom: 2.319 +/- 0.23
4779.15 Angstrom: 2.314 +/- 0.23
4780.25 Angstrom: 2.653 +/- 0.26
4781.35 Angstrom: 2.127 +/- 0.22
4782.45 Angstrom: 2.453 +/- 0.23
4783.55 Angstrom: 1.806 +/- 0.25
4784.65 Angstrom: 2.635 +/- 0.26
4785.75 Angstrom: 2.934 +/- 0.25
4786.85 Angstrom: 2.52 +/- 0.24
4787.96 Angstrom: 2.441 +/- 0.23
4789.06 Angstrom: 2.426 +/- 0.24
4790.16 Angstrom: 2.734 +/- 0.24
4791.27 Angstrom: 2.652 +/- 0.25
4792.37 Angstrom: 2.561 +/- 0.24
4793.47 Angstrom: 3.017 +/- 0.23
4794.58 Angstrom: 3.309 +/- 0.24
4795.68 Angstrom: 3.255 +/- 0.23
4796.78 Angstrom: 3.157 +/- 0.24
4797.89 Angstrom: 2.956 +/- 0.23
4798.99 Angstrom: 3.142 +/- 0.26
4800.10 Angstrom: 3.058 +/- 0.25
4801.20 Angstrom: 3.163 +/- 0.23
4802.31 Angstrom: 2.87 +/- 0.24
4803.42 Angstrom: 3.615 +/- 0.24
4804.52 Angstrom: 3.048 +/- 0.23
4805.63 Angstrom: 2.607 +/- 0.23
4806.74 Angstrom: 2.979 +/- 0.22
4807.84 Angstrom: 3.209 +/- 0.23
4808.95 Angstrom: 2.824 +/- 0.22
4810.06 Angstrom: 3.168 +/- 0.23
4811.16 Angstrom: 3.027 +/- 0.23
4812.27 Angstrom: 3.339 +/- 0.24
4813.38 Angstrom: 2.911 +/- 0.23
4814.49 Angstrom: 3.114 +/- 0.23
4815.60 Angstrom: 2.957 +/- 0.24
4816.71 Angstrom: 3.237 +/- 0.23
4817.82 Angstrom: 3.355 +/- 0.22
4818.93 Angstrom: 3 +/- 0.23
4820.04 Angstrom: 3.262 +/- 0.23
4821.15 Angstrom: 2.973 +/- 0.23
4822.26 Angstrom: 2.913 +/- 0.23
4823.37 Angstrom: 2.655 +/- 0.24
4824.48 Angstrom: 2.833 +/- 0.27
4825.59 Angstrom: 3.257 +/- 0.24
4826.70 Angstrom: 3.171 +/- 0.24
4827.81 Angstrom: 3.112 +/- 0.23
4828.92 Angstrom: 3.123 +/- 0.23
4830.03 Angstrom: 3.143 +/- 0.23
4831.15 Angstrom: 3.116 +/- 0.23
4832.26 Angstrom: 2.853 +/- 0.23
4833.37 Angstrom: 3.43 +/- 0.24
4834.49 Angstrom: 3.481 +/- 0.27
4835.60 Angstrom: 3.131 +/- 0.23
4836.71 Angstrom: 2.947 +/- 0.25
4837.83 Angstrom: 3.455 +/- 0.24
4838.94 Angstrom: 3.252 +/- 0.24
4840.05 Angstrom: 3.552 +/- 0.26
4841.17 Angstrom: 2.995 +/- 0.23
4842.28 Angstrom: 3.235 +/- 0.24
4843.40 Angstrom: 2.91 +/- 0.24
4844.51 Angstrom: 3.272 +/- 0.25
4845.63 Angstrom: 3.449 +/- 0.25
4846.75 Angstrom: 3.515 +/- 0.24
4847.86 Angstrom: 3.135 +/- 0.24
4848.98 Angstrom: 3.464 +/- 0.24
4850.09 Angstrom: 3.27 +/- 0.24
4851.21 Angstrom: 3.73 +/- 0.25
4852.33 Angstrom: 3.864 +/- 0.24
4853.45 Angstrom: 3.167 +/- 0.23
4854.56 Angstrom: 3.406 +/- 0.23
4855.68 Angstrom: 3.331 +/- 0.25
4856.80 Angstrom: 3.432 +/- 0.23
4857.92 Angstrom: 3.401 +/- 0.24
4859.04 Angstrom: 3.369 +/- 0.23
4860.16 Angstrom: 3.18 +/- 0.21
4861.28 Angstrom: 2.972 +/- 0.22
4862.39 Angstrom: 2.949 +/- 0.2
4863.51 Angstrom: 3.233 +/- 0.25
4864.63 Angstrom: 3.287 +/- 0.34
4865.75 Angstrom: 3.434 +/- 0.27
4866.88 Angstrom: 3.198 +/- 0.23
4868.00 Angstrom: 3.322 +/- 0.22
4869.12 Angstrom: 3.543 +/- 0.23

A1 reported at 8.09 Angstrom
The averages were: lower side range 3.38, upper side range 3.21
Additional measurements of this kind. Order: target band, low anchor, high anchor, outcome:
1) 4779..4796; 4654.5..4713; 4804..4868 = 3.4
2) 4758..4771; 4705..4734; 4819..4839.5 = 2.1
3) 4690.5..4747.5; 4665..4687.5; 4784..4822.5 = -4.1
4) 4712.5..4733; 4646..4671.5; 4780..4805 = -1.8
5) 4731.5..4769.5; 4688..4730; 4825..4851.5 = 2.5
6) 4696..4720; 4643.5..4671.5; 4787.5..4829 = -1.2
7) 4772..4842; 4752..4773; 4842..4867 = 3.9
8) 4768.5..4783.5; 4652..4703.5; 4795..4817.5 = 3.6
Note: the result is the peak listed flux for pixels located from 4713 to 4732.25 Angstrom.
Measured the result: 4.033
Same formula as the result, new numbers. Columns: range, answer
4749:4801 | 3.569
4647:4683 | 4.181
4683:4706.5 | 3.921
